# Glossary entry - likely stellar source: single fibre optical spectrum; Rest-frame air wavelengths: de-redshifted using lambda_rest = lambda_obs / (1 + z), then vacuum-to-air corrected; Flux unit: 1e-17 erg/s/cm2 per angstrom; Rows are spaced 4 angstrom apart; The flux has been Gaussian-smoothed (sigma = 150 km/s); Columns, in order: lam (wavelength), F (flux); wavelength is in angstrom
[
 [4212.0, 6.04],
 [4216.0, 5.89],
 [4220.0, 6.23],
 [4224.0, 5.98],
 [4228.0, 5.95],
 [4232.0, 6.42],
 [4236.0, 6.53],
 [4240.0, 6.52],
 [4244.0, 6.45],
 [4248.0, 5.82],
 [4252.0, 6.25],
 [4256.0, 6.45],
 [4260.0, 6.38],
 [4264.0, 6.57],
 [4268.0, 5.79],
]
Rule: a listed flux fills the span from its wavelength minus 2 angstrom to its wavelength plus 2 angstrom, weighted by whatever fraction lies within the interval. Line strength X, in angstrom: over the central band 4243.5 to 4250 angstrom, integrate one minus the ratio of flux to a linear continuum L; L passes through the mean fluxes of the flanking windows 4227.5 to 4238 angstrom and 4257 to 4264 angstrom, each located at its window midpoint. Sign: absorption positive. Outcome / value 0.3 angstrom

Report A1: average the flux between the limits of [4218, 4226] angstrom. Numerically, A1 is 6.11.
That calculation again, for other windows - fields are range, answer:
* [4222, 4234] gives 6.12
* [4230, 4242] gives 6.49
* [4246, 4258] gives 6.17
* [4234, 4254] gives 6.31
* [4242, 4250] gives 6.13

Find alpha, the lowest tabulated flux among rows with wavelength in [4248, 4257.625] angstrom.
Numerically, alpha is 5.82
